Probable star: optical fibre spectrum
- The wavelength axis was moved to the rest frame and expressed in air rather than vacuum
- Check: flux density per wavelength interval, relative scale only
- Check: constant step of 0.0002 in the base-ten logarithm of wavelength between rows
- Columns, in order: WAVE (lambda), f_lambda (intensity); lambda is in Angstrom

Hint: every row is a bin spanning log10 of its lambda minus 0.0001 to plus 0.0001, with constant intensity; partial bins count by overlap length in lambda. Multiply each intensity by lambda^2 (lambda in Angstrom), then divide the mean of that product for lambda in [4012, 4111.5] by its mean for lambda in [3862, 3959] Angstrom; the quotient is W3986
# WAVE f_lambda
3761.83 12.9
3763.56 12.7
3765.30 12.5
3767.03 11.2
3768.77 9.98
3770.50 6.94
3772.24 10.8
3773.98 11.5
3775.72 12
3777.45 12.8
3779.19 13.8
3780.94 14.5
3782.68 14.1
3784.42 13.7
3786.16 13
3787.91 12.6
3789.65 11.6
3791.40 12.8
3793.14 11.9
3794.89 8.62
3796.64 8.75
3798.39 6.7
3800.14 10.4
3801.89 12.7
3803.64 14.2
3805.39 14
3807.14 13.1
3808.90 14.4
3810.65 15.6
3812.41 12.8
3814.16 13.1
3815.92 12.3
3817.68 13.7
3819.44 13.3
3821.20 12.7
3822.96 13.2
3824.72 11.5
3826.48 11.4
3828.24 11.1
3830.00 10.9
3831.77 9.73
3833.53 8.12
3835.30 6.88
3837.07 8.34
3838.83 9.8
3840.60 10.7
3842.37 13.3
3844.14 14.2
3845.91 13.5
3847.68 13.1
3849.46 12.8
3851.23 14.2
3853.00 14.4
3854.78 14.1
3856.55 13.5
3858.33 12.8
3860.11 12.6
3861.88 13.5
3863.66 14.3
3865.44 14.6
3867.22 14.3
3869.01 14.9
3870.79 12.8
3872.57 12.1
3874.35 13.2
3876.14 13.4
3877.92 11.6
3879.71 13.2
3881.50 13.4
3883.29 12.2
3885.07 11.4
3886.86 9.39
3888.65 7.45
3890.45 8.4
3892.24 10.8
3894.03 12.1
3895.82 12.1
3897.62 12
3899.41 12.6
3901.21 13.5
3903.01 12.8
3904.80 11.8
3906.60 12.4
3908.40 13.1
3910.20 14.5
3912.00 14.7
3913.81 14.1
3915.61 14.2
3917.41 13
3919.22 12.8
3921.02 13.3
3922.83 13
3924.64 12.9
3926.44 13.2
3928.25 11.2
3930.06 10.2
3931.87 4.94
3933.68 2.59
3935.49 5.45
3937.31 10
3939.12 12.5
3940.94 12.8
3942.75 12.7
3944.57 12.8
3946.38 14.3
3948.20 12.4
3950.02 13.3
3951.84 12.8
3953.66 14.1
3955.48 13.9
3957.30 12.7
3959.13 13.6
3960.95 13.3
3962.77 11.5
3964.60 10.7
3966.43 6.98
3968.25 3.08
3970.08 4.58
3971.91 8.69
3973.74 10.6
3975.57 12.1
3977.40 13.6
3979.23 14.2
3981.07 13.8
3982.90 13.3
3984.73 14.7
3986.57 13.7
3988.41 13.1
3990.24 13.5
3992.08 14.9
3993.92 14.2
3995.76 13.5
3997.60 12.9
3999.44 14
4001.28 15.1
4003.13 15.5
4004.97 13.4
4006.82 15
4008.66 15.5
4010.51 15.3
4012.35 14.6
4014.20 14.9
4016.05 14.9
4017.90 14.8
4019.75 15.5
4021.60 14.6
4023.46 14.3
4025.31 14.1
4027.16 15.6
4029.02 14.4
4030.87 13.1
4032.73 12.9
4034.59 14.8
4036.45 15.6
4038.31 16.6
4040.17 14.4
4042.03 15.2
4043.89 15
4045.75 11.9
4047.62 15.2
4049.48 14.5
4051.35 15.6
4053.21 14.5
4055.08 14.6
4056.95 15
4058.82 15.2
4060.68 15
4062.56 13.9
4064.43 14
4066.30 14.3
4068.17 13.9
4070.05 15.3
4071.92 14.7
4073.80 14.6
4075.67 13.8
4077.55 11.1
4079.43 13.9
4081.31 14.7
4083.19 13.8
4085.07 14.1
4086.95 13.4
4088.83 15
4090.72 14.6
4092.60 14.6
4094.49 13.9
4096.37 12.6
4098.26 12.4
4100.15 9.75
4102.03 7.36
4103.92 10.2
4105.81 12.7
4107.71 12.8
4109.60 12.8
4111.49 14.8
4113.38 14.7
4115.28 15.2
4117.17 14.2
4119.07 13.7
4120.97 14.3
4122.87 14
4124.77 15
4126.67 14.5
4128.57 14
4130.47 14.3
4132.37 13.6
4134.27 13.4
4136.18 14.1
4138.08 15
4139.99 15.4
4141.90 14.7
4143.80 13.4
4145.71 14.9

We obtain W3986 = 1.2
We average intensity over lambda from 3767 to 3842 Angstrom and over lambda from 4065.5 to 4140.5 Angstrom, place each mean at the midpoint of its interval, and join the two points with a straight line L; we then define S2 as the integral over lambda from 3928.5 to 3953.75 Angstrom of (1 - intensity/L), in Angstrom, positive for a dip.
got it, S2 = 3.8 Angstrom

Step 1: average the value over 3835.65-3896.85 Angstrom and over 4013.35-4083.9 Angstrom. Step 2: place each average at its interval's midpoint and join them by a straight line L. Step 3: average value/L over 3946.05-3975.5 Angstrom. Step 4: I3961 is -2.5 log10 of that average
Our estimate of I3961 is 0.22 mag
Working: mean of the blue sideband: 12.4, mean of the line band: 11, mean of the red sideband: 14.5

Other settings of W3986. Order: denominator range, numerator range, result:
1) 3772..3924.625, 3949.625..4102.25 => 1.20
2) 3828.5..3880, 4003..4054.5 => 1.29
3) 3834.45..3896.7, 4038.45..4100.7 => 1.28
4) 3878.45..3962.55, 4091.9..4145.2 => 1.25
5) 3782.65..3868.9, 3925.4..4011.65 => 1.06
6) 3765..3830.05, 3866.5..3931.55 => 1.08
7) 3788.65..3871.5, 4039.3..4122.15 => 1.27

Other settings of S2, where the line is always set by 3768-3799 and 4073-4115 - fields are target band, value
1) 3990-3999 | -0.9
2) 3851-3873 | -3.4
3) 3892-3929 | -2.3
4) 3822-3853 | 0.9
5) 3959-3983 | 3.7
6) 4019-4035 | -2.0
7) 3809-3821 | -1.9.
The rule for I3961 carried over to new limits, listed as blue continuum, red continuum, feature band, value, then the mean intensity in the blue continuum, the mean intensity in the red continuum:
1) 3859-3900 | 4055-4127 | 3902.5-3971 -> 0.10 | 12.3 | 13.7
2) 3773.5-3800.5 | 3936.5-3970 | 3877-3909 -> 0.01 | 11.8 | 11.7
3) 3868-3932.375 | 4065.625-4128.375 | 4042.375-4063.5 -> -0.11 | 12.2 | 13.5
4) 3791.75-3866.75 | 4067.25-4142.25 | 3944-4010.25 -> 0.03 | 12.2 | 13.7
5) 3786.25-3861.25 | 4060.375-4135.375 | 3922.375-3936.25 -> 0.36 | 12.1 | 13.6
